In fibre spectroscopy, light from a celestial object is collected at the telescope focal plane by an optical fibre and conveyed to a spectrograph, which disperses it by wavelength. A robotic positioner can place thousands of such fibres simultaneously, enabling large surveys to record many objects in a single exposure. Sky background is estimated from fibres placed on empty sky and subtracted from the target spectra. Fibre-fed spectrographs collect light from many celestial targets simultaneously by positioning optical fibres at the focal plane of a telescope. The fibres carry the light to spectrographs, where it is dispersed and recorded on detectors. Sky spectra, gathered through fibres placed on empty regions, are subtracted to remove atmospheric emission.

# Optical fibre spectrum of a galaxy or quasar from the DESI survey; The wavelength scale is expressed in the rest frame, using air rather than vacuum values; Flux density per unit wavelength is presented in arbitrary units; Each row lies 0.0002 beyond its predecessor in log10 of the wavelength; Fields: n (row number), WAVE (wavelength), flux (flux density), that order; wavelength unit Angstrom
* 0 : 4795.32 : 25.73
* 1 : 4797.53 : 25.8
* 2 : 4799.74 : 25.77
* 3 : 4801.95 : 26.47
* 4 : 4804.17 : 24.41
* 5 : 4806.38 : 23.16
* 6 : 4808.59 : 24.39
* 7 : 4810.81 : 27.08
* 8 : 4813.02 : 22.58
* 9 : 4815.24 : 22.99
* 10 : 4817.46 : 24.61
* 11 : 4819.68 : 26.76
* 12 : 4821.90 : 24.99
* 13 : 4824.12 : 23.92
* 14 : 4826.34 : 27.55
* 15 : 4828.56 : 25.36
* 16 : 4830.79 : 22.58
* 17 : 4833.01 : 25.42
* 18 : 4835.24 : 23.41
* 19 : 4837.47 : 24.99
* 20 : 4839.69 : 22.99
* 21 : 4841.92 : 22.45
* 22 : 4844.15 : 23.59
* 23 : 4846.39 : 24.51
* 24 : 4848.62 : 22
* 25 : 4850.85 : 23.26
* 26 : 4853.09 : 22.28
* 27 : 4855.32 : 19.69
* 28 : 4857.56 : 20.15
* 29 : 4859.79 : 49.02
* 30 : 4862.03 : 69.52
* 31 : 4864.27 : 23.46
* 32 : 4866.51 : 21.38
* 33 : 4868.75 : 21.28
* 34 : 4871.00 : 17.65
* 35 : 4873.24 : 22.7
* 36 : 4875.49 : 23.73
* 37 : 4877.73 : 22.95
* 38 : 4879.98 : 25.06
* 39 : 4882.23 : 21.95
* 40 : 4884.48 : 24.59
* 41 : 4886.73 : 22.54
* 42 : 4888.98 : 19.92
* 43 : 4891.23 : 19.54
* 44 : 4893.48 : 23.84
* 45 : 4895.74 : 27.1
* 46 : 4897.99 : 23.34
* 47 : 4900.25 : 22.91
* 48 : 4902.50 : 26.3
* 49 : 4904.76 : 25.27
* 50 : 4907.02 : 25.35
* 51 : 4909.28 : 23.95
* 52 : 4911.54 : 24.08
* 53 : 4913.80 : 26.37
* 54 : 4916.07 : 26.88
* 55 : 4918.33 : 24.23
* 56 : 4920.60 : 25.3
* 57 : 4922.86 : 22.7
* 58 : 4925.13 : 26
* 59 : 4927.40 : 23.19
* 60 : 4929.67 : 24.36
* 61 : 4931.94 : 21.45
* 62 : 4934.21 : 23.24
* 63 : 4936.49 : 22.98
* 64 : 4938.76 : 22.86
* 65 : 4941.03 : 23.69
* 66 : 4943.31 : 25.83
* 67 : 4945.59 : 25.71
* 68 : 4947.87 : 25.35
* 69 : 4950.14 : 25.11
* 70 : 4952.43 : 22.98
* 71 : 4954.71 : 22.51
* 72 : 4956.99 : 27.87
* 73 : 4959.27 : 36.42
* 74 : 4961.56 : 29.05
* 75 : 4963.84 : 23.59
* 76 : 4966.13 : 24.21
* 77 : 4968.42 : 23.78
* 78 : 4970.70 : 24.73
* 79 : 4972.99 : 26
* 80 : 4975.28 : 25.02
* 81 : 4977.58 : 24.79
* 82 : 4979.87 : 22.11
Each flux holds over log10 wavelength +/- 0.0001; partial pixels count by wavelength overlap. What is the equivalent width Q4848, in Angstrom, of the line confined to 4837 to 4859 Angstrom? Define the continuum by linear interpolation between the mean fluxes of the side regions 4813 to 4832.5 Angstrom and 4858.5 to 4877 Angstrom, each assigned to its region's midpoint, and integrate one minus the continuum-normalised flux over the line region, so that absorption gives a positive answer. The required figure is 4.1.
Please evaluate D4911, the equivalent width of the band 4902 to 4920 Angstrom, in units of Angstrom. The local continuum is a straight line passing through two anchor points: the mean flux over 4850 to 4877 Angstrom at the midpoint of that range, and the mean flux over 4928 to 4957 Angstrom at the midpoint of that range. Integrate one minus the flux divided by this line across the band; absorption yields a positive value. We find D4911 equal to 0.17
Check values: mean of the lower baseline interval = 27.8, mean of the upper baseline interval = 24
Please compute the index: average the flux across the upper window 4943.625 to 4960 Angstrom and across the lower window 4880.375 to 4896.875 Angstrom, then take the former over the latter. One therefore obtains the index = 1.15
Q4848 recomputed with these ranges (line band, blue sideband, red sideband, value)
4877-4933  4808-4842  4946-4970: 3.3 Angstrom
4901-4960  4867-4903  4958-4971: 0.8 Angstrom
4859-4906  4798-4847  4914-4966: -2.7 Angstrom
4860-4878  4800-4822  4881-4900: -4.4 Angstrom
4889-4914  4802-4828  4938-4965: 1.4 Angstrom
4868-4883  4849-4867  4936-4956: 3.8 Angstrom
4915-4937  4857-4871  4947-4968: 3.5 Angstrom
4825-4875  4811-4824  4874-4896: -5.0 Angstrom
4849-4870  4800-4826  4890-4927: -4.2 Angstrom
